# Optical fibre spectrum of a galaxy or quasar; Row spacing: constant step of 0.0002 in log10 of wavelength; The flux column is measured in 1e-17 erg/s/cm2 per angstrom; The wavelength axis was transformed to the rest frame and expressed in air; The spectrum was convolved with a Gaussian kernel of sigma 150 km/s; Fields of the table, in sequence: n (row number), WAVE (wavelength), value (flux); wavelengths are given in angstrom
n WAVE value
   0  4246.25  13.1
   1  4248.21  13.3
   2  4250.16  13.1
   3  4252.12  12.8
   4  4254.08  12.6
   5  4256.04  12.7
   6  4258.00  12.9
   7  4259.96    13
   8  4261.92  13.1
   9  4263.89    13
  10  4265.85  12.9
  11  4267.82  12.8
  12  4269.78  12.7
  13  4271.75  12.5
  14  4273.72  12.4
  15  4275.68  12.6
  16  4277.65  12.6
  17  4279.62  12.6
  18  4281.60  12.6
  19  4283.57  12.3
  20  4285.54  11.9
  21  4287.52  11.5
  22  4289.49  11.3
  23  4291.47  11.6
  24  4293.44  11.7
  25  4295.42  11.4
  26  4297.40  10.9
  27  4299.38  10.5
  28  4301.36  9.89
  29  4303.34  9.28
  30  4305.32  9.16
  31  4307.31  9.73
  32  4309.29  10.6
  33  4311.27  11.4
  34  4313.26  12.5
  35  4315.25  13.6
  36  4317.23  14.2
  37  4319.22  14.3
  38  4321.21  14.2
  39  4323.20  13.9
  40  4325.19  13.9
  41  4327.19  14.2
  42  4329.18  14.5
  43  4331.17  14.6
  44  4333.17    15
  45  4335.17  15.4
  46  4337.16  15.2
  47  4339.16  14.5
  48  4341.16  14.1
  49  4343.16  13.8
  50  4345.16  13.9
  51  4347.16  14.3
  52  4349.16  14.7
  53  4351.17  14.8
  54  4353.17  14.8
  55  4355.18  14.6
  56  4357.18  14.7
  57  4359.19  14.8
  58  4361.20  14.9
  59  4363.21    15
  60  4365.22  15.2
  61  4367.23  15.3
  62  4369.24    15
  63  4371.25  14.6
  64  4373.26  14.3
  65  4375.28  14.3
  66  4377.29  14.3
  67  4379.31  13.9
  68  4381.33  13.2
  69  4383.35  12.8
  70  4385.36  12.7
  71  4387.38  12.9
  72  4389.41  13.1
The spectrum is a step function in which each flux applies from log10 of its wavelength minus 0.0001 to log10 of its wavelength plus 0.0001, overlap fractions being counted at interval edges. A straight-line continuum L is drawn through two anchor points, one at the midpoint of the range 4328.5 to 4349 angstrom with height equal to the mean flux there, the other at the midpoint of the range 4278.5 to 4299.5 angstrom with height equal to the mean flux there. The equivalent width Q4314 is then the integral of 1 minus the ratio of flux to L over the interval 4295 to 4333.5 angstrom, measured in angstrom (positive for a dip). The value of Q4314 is 2.5 angstrom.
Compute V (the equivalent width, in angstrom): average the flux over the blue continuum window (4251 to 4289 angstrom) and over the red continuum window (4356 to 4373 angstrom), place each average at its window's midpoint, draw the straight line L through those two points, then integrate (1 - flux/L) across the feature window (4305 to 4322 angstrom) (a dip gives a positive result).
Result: 1.7 angstrom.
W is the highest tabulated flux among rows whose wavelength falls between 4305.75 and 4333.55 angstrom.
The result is 15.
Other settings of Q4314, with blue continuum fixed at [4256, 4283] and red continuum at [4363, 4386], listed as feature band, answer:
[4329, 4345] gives -1.07 angstrom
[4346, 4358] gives -0.64 angstrom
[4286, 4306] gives 3.55 angstrom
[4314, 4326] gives -0.48 angstrom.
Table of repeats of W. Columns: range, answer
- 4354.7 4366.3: 15.2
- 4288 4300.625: 11.7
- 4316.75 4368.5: 15.4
